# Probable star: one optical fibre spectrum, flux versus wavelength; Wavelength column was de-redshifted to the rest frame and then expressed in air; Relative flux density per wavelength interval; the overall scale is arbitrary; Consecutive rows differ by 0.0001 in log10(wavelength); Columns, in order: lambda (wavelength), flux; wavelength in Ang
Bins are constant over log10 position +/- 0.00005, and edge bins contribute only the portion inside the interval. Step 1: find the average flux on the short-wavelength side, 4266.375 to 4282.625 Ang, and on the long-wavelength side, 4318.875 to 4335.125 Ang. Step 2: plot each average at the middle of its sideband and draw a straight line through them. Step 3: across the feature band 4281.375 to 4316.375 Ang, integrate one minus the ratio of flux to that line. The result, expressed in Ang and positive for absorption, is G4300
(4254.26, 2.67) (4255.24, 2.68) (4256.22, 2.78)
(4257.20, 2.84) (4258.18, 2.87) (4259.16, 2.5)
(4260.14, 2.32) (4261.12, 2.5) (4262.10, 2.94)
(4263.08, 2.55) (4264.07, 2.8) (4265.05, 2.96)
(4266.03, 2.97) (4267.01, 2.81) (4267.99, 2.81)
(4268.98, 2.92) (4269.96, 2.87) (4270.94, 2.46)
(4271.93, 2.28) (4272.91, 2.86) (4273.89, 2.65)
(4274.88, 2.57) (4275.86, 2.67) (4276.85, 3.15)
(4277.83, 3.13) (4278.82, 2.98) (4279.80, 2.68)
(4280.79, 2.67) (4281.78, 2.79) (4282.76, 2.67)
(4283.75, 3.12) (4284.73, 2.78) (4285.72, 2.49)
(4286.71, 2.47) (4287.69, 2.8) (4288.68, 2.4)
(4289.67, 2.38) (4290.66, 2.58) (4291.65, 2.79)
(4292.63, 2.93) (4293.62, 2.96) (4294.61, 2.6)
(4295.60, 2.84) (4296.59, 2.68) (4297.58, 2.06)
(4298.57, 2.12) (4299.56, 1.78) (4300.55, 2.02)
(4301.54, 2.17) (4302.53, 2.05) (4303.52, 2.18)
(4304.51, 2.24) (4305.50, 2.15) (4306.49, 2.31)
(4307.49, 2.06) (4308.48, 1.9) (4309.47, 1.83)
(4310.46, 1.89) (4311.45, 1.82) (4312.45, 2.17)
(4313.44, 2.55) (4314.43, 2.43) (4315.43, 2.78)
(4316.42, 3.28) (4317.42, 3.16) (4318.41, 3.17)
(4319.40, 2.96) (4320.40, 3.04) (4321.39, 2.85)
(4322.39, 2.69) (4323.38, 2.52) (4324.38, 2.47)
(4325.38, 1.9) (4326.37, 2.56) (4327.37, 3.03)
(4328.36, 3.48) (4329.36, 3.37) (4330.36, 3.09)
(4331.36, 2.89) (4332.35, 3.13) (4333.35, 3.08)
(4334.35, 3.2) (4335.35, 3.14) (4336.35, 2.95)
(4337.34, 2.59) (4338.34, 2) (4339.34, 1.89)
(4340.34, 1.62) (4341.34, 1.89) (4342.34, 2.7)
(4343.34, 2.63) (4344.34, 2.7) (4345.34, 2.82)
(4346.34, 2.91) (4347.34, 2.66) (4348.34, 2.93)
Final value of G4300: 5.22 Ang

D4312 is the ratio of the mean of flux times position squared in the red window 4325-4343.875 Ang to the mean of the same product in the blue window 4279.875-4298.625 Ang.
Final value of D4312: 1.0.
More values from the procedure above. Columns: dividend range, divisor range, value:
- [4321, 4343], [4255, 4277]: 1.02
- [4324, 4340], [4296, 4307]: 1.31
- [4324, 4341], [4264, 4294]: 1.01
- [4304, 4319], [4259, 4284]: 0.88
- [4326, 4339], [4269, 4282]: 1.10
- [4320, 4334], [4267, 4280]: 1.06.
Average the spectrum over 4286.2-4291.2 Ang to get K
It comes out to 2.53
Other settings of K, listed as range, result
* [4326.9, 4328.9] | 3.27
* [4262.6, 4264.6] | 2.67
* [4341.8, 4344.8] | 2.67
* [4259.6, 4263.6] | 2.58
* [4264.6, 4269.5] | 2.9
